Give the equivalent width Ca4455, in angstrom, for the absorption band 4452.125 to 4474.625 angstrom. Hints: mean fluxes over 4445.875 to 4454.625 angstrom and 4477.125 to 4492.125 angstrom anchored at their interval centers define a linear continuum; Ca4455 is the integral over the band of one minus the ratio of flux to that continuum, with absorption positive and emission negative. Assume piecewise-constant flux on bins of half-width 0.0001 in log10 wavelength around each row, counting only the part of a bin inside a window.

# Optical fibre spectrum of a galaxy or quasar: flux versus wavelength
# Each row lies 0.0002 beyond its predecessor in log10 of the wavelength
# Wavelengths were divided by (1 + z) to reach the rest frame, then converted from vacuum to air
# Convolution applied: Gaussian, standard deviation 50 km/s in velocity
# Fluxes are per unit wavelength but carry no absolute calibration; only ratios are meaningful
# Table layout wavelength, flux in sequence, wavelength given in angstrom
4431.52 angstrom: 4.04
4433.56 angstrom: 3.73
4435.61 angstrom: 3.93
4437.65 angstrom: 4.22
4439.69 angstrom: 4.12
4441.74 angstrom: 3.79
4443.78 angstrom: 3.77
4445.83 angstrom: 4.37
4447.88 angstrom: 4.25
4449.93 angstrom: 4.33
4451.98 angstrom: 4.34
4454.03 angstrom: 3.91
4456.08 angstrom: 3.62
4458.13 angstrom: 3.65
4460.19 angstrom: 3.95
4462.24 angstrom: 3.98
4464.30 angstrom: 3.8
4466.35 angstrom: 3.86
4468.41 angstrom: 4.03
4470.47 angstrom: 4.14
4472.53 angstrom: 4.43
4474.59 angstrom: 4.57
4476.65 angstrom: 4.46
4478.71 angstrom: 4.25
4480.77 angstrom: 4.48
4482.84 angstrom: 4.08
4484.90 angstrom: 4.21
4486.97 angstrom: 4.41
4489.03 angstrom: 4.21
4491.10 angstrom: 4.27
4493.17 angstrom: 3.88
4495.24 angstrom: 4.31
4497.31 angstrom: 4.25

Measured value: 1.4 angstrom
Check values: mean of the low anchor 4.24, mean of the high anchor 4.28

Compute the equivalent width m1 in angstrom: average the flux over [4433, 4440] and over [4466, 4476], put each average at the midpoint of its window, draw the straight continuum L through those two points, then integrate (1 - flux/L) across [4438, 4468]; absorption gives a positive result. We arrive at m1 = 0.9 angstrom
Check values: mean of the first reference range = 4.01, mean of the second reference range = 4.24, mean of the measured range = 3.99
